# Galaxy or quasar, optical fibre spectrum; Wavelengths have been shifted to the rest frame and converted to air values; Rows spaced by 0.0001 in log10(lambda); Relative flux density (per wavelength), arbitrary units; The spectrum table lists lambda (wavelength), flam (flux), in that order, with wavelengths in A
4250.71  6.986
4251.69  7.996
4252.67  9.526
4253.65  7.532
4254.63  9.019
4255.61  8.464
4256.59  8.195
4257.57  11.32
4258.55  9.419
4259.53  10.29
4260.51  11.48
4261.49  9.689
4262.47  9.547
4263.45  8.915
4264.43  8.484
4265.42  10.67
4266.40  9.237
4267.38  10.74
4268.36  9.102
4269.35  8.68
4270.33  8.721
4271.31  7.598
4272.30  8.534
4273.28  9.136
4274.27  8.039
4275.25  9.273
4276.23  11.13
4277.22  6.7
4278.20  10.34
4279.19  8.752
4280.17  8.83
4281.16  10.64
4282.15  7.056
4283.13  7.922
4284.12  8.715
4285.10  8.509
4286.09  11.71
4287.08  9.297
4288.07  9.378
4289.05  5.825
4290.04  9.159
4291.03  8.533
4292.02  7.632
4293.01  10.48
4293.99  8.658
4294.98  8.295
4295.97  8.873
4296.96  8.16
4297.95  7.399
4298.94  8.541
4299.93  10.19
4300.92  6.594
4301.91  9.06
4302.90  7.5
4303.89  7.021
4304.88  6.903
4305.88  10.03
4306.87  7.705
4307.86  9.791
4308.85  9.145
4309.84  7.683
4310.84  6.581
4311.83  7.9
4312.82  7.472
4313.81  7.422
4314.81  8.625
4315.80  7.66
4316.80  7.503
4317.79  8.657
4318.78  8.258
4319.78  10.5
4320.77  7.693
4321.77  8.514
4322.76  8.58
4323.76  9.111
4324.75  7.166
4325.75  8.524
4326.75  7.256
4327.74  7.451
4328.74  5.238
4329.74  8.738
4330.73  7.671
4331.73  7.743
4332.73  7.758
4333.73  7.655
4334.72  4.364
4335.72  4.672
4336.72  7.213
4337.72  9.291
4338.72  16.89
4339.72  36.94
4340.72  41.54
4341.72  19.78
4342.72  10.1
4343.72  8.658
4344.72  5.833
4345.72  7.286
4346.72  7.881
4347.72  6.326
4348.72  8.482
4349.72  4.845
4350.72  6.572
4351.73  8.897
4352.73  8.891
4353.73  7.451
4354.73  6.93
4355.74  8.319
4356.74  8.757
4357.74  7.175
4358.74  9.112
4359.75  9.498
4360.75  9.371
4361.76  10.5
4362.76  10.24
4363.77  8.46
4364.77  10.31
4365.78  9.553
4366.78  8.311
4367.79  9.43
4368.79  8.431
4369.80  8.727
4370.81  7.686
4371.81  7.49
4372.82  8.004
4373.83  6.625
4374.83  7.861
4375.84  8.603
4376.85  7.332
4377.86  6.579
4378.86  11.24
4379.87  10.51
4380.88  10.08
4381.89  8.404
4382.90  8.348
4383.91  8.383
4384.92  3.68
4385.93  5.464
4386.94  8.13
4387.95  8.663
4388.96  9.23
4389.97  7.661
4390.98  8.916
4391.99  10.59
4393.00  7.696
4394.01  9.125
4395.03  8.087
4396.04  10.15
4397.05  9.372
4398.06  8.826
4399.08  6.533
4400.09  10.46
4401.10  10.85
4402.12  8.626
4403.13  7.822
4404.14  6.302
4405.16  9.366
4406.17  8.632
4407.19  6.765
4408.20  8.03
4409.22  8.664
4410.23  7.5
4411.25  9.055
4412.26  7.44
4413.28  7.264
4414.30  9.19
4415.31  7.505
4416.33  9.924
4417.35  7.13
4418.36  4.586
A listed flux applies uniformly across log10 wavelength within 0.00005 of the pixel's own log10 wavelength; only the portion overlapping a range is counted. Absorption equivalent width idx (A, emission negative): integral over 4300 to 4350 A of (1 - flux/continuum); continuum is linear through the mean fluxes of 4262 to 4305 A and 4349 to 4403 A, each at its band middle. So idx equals -4.9 A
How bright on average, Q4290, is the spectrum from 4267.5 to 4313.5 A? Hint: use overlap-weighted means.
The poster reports 8.56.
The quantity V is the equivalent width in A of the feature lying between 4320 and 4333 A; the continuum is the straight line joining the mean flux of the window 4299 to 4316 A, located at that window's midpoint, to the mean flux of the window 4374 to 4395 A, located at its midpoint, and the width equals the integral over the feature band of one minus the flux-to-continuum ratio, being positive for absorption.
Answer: 0.4 A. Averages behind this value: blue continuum 8.09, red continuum 8.29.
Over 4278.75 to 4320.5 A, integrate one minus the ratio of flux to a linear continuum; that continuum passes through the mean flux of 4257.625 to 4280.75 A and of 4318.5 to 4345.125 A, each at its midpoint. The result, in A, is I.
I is 6.8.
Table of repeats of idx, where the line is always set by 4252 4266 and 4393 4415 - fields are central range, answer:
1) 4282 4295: 0.75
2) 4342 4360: 1.75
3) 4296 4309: 1.19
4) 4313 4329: 1.74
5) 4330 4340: -1.66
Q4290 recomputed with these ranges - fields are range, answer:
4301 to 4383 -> 9.12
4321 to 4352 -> 10.2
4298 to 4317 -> 8.06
